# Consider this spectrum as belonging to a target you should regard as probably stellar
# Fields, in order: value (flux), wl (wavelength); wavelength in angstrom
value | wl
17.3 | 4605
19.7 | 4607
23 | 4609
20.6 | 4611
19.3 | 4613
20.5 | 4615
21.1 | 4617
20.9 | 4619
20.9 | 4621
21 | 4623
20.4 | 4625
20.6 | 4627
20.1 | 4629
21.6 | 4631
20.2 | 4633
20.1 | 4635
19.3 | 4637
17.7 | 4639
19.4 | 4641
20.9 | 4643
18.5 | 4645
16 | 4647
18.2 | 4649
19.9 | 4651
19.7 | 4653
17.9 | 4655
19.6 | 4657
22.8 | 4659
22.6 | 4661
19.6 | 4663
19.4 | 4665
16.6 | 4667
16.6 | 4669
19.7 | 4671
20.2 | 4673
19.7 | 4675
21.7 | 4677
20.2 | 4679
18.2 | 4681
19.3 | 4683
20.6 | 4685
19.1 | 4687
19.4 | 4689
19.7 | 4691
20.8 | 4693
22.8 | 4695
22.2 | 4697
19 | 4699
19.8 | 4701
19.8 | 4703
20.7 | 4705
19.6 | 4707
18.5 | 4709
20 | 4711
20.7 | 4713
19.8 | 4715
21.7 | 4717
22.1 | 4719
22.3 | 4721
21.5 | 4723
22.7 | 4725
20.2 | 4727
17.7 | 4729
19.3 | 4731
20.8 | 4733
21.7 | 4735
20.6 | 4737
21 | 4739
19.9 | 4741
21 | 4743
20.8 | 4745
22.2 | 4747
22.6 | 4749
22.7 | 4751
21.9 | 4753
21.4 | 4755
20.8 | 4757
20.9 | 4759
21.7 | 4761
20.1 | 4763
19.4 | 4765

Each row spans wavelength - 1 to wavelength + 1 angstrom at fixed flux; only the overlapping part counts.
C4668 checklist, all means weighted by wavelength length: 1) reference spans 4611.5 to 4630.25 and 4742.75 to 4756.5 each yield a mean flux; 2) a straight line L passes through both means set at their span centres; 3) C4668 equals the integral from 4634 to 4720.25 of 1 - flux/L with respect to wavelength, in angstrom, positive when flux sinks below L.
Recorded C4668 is 5.4 angstrom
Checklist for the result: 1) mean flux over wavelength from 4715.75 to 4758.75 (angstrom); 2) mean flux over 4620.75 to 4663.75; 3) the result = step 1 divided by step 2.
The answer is 1.1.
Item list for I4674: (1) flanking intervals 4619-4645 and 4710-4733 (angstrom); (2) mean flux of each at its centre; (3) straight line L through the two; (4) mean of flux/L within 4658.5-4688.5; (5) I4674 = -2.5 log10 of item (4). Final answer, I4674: 0.04 mag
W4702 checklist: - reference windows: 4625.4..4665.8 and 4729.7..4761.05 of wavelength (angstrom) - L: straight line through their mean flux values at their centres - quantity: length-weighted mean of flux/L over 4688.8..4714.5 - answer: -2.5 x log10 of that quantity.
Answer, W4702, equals 0.01 mag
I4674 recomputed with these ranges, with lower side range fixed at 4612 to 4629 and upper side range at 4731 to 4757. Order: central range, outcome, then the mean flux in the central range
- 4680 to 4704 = 0.05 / 20.1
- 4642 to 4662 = 0.06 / 19.6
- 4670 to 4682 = 0.05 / 19.9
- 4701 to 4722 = 0.03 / 20.5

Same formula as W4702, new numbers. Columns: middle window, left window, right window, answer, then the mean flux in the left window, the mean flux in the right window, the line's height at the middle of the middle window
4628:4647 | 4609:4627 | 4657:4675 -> 0.04 mag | 20.7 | 19.7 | 20.3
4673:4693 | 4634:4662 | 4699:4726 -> 0.01 mag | 19.5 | 20.6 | 20.1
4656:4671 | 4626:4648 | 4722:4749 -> 0.01 mag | 19.5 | 20.8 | 19.8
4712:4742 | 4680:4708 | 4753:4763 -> -0.01 mag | 20.1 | 21.2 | 20.6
